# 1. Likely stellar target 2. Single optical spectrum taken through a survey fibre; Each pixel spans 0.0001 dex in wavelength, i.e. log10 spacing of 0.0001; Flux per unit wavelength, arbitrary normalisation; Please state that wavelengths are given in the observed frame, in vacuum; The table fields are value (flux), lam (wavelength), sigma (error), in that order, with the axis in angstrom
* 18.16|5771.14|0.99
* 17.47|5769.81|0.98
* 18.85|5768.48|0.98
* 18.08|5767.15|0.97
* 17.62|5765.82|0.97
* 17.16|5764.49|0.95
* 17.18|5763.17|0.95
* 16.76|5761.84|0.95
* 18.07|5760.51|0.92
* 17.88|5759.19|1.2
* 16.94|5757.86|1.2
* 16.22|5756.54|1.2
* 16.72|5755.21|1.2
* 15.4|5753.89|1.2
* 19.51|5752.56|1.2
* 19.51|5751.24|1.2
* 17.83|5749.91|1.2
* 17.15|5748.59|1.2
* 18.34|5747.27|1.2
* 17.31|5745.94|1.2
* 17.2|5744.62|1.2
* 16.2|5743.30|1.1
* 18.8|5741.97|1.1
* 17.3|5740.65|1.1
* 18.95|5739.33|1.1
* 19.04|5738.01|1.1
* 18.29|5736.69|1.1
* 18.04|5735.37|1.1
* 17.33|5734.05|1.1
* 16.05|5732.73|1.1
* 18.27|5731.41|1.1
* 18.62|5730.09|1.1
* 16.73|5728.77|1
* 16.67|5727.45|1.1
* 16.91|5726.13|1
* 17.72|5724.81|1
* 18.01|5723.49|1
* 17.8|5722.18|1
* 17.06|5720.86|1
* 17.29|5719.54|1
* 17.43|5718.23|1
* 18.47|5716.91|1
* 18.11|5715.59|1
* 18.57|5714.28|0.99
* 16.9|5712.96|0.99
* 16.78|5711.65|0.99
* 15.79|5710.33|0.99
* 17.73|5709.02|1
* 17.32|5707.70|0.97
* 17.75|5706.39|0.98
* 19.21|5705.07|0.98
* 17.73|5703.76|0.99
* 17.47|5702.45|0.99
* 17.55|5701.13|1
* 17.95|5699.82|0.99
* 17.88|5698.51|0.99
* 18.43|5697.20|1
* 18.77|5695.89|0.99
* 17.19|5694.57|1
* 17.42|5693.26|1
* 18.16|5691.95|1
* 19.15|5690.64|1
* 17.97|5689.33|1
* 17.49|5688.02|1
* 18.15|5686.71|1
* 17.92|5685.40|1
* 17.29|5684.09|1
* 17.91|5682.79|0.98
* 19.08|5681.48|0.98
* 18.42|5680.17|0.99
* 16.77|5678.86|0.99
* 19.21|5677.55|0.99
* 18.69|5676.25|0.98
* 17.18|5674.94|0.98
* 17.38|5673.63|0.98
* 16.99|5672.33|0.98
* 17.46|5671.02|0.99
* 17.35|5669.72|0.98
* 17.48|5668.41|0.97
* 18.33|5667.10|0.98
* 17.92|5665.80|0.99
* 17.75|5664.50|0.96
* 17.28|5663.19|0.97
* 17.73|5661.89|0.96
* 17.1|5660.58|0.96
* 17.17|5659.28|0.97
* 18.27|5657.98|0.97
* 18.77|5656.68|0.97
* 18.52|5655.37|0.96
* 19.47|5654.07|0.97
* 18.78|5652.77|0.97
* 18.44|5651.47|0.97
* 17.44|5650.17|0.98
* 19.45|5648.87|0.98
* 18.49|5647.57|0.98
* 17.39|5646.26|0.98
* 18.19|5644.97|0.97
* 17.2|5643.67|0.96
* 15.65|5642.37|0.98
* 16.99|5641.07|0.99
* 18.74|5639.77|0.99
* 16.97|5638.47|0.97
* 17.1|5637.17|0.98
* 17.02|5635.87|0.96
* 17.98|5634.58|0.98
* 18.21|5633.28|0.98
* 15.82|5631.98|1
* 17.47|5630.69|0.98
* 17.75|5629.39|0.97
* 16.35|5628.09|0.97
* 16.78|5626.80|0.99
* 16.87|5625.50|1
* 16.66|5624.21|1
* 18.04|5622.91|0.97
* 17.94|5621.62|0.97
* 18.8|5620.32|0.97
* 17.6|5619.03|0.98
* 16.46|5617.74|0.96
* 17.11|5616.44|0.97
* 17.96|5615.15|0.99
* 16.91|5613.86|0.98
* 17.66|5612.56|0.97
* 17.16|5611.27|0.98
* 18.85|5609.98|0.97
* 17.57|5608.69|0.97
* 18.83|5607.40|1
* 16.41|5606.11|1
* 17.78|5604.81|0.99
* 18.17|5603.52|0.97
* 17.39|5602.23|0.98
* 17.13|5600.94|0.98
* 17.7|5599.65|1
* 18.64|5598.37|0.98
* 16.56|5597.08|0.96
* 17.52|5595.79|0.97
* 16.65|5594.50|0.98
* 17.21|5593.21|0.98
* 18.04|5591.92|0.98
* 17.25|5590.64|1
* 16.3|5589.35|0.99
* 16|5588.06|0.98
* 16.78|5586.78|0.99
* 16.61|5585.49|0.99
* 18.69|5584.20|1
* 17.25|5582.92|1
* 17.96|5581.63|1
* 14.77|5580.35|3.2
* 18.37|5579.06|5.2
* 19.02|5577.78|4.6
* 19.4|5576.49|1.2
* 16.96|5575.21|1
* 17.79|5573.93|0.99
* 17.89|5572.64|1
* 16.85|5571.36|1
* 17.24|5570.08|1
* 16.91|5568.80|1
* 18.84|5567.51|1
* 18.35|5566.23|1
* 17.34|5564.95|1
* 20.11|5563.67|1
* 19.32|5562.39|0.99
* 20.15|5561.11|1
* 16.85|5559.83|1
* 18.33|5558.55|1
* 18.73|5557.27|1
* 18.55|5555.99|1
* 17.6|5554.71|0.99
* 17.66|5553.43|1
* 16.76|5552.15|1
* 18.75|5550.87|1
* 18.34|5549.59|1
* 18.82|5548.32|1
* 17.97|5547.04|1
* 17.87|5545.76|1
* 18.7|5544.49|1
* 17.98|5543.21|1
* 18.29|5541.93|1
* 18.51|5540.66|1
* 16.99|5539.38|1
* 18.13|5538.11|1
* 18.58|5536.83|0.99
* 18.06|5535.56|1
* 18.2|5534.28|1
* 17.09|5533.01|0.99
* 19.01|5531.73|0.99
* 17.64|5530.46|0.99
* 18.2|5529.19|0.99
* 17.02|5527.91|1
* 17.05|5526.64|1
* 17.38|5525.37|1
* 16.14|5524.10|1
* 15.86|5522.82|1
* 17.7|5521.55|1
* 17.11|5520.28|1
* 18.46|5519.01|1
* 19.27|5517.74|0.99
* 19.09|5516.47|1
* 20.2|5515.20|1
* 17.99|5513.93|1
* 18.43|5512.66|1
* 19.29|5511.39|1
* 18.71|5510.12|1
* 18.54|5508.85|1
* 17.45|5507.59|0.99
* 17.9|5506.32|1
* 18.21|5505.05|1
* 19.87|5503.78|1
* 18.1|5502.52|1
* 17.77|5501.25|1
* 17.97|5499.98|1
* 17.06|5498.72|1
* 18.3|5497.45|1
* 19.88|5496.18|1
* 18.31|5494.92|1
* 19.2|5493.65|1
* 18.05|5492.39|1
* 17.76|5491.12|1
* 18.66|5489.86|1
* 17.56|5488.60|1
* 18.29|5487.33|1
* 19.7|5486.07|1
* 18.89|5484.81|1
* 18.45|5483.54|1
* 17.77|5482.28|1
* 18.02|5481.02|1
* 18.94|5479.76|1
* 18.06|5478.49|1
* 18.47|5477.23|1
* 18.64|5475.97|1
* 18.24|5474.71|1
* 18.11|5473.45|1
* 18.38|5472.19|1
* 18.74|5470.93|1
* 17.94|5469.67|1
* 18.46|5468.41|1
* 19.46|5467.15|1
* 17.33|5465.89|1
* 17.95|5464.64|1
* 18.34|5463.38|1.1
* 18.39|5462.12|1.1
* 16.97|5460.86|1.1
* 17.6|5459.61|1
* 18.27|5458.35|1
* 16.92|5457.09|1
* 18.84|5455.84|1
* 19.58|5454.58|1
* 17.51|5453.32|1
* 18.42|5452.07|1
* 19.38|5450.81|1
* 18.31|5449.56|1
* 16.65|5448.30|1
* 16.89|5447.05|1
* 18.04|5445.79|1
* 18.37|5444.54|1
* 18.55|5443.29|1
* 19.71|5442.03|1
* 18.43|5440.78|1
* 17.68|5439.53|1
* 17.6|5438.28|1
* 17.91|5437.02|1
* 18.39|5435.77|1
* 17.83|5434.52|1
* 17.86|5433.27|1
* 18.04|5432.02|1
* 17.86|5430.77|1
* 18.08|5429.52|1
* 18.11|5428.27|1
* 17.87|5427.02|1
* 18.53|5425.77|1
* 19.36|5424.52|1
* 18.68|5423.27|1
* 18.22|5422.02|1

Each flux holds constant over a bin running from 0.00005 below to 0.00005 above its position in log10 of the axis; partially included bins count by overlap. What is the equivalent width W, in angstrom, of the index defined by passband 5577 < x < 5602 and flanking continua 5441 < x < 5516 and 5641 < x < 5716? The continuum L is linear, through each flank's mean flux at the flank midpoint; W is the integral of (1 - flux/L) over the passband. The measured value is 1.1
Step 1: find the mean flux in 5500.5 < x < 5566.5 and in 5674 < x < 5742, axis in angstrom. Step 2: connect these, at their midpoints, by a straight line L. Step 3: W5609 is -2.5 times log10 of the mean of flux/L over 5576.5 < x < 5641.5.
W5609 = 0.04 mag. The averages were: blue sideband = 18.2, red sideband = 17.8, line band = 17.4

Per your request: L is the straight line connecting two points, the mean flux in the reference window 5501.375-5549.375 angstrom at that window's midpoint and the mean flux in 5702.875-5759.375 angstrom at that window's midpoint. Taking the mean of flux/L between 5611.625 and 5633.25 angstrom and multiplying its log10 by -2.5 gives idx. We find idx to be 0.04 mag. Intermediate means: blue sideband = 18.1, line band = 17.3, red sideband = 17.6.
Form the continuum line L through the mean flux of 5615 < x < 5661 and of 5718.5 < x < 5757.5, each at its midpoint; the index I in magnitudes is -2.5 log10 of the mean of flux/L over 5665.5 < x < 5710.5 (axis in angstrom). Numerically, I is -0.02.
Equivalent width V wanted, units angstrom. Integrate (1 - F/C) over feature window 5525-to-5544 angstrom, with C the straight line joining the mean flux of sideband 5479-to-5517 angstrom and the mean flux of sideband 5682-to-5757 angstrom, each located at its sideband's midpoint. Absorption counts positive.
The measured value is 0.5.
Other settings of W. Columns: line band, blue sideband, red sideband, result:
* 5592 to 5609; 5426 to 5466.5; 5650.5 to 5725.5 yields 0.4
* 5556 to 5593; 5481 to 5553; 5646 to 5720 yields 0.6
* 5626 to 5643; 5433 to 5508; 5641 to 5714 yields 0.7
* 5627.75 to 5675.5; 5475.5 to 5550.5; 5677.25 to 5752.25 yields 0.7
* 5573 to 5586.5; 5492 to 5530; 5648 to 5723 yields 0.3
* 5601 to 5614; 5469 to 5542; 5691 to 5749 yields 0.2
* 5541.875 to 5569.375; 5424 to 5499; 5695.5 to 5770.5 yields -0.4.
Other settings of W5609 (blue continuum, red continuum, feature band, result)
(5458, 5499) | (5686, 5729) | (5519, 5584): 0.01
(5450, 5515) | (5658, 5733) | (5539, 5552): 0.00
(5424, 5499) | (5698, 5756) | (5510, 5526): 0.00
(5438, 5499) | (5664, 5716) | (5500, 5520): -0.02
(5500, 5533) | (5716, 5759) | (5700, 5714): 0.01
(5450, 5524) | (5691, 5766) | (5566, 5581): 0.02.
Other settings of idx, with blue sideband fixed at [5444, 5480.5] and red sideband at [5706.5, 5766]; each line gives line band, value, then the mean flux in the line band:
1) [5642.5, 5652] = -0.01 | 18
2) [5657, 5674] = 0.01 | 17.6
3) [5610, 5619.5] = 0.03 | 17.4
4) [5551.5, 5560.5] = 0.01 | 17.8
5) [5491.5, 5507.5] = -0.01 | 18.3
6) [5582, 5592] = 0.05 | 17.1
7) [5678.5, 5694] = -0.02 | 18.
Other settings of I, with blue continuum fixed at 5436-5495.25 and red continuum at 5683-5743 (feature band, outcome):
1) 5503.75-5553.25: 0.00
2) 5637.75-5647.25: 0.03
